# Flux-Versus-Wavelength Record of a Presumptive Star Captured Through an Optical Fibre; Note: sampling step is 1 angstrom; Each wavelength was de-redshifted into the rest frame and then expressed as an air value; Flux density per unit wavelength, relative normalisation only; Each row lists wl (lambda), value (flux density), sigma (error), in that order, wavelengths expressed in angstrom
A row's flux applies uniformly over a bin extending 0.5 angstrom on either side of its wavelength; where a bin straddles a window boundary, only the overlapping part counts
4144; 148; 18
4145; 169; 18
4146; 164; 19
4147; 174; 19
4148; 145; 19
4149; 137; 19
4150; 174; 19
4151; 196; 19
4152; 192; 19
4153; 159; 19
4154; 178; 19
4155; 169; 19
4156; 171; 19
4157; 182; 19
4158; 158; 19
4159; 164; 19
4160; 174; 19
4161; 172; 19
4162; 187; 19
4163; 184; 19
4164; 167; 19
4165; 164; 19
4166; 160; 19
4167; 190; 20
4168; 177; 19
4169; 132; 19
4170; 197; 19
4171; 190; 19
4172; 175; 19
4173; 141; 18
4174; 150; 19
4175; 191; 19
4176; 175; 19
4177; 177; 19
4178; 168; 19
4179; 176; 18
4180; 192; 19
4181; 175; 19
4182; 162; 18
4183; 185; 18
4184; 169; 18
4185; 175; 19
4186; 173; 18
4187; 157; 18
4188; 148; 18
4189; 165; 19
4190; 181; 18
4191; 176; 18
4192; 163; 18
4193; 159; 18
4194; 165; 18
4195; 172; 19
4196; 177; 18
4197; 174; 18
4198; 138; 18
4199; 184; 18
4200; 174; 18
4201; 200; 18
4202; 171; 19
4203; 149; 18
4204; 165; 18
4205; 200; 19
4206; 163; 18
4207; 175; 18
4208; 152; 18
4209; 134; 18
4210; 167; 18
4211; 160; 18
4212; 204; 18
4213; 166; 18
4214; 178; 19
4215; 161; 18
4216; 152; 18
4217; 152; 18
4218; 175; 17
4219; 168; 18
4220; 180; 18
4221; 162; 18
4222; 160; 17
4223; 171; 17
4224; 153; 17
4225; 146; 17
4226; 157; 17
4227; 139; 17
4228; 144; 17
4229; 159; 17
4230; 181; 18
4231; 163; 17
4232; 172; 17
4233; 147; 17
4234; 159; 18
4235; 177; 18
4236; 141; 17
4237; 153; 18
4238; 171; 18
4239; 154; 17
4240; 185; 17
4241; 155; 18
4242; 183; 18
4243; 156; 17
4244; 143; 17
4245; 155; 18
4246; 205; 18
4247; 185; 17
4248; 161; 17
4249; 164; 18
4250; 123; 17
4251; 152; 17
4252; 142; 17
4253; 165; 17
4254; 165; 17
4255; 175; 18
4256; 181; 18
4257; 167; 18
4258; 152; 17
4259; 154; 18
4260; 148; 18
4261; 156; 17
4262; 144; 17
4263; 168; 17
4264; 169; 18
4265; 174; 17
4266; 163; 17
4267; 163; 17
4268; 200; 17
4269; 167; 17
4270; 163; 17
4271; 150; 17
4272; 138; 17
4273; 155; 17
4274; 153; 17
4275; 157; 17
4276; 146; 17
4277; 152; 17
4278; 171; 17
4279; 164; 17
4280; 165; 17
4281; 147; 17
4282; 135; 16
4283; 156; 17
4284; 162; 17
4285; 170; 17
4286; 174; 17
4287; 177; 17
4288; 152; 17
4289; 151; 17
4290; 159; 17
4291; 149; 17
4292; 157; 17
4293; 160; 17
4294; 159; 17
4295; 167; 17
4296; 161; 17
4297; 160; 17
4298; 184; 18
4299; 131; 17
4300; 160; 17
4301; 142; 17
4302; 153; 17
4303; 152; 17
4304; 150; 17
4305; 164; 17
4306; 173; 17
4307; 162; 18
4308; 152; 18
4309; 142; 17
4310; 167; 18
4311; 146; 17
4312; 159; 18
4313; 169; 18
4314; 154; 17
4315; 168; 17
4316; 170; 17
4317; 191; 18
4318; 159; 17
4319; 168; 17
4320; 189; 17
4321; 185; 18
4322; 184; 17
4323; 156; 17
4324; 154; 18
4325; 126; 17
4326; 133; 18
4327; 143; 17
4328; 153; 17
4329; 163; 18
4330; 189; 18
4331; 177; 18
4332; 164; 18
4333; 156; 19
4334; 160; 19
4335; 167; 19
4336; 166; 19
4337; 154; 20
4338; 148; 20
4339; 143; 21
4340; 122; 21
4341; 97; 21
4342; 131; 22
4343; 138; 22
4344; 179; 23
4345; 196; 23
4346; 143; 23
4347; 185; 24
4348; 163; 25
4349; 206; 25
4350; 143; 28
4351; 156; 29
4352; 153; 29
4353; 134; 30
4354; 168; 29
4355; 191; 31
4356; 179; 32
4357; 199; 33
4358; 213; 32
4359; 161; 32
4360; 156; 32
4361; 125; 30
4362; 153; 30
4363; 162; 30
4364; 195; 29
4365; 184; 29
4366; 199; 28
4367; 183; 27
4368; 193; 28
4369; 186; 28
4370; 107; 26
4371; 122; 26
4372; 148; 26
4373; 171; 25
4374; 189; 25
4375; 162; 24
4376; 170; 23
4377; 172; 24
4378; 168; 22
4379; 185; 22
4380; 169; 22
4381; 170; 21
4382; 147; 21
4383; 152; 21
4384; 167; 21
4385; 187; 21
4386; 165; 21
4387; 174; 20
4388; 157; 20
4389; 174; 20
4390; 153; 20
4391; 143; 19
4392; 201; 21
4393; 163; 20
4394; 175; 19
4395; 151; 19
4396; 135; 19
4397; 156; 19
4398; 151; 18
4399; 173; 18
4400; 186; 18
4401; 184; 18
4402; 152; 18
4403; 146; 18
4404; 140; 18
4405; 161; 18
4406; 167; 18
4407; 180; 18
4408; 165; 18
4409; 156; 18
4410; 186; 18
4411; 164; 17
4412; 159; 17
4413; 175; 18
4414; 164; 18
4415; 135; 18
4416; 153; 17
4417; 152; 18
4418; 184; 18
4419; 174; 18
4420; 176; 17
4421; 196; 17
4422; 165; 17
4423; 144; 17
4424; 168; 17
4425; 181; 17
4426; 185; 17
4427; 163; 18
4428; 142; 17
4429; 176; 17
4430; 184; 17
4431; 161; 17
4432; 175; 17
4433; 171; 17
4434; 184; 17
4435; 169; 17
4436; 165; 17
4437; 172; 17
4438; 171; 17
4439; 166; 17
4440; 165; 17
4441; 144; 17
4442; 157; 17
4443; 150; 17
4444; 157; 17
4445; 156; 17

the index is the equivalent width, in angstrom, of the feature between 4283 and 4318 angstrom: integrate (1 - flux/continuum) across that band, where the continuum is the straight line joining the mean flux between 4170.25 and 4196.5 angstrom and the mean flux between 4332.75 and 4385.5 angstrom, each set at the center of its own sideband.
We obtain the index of 1.3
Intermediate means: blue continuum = 171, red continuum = 164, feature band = 160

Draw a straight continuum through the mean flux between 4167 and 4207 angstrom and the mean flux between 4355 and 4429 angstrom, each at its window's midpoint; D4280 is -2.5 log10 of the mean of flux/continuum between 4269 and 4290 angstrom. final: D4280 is 0.08 mag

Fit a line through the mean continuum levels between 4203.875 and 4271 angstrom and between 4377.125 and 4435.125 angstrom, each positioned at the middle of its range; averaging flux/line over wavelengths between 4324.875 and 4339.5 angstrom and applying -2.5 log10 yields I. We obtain 0.054 mag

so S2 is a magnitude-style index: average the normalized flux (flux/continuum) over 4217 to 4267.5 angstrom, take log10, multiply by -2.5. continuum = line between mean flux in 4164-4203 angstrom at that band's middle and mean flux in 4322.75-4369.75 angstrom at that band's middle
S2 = 0.04 mag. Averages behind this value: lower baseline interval 171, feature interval 162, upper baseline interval 162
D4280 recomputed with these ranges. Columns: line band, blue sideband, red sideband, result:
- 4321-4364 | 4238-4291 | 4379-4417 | 0.02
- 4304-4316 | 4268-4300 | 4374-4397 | 0.00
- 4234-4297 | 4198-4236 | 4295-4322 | 0.02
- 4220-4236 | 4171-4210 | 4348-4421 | 0.06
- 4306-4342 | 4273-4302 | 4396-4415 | 0.01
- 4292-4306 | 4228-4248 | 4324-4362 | 0.02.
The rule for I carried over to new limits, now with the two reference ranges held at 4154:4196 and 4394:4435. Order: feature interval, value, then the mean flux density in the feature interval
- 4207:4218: 0.042 mag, 164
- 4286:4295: 0.060 mag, 159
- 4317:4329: 0.047 mag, 161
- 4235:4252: 0.053 mag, 162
